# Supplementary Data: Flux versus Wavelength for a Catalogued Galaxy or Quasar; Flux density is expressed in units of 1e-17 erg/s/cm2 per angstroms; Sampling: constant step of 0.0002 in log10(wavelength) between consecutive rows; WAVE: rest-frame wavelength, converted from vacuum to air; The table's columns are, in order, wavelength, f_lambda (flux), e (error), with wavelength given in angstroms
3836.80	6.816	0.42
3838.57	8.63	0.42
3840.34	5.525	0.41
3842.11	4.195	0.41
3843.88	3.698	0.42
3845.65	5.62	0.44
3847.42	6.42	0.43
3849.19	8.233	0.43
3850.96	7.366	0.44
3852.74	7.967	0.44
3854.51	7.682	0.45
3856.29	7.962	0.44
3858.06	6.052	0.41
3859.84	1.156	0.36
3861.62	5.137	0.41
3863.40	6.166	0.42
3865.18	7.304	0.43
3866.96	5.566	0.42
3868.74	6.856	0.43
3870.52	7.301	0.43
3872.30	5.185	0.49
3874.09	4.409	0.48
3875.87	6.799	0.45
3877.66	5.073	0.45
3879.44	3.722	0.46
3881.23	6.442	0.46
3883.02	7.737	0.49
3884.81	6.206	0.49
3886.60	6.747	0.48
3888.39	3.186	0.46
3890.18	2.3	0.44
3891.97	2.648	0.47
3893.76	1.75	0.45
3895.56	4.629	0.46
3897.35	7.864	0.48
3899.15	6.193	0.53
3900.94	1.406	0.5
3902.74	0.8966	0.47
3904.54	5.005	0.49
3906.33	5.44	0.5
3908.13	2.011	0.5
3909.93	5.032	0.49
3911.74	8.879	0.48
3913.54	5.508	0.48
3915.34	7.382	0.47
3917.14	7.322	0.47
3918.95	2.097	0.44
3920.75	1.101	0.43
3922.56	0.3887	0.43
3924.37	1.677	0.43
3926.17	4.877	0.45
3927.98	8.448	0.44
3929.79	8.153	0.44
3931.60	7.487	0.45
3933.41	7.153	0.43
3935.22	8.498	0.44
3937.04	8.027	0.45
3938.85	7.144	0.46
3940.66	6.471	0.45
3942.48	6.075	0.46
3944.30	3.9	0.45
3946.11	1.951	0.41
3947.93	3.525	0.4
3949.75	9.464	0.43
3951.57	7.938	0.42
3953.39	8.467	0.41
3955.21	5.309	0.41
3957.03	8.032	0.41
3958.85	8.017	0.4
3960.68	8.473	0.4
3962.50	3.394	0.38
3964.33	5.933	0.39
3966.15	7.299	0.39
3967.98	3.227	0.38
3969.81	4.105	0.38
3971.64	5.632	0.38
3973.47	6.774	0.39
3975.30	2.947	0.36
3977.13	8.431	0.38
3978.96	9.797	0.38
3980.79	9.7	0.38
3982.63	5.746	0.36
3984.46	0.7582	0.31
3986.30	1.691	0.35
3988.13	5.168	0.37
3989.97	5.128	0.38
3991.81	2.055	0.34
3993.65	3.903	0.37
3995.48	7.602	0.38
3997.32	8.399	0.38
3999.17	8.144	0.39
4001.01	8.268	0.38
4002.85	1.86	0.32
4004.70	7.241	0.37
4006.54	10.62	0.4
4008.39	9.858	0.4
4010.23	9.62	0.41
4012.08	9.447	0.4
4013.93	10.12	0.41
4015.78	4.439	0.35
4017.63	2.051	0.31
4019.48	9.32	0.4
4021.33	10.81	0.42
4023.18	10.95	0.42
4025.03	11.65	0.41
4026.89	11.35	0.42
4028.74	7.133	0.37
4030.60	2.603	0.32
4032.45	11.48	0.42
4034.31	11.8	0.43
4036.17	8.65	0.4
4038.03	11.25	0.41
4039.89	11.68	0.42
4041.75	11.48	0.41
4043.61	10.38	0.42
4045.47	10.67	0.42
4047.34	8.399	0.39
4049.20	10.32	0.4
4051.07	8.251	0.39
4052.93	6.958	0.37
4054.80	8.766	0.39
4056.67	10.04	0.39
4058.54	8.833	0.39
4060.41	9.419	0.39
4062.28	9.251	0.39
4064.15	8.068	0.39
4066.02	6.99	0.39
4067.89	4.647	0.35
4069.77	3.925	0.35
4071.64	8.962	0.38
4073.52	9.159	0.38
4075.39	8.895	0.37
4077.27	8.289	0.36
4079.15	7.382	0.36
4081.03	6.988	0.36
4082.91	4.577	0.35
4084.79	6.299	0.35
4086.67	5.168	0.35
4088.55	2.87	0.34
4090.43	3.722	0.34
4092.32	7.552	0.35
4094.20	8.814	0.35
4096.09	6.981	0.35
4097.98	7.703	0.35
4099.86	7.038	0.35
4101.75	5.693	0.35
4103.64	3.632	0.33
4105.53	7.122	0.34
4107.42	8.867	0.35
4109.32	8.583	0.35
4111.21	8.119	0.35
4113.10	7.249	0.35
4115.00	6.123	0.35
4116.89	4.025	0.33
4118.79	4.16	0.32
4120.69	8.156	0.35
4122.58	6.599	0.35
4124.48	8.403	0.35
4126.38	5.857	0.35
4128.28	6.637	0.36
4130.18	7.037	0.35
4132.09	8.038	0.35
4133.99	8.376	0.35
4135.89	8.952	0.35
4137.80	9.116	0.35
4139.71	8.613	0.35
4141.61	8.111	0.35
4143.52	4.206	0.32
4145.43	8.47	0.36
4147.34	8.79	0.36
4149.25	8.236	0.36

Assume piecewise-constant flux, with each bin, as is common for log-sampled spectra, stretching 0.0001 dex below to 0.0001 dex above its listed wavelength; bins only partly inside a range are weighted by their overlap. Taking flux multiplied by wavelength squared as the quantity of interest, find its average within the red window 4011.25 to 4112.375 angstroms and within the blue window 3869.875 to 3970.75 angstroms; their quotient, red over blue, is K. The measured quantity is 1.6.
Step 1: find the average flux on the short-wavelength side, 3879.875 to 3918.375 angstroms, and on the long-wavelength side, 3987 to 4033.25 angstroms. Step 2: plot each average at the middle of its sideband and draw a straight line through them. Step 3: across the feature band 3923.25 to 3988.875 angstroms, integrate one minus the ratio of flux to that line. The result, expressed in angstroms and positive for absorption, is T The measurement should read 1.4 angstroms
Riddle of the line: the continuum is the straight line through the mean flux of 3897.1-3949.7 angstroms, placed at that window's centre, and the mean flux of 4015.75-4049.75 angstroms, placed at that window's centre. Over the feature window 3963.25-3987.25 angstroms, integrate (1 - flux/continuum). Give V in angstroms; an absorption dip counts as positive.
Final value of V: 5.5 angstroms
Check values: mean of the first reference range 5.21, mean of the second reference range 9.41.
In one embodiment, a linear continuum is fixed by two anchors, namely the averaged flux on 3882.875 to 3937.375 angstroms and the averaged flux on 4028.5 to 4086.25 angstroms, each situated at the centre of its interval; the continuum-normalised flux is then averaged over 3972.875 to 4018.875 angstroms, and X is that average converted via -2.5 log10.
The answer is 0.09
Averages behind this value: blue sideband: 4.97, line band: 6.41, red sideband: 8.42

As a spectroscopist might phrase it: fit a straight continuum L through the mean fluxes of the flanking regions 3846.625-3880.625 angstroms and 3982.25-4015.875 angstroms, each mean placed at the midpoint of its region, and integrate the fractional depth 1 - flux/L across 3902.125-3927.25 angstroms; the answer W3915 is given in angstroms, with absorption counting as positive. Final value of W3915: 8.2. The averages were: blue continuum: 6.12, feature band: 4.18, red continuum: 6.38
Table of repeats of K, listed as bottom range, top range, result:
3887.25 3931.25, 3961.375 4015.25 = 1.49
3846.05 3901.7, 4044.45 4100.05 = 1.48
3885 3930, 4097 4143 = 1.80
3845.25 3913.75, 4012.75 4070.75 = 1.76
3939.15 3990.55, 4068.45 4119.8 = 1.20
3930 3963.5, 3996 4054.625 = 1.39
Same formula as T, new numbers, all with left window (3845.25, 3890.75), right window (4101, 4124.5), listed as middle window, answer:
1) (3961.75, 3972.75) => 2.2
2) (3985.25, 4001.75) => 2.0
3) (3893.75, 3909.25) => 5.1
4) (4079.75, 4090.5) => 2.3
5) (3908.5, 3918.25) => -0.6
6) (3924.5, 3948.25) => -0.2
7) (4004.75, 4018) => -3.9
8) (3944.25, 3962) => -1.0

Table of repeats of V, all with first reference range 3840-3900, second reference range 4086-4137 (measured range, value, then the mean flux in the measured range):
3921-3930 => 2.6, 4.18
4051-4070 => -4.0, 7.86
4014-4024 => -2.2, 7.7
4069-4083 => -1.9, 7.48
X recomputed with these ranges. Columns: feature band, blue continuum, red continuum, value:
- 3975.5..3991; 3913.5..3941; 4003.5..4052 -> 0.33 mag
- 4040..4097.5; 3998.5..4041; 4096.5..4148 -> 0.03 mag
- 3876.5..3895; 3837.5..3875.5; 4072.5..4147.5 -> 0.33 mag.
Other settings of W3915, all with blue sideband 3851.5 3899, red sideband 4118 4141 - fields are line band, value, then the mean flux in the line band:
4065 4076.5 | -0.1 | 7.12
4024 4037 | -4.8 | 9.26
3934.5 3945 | -1.1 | 6.7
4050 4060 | -2.4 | 8.63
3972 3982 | -1.6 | 7.37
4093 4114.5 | 0.3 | 7.23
